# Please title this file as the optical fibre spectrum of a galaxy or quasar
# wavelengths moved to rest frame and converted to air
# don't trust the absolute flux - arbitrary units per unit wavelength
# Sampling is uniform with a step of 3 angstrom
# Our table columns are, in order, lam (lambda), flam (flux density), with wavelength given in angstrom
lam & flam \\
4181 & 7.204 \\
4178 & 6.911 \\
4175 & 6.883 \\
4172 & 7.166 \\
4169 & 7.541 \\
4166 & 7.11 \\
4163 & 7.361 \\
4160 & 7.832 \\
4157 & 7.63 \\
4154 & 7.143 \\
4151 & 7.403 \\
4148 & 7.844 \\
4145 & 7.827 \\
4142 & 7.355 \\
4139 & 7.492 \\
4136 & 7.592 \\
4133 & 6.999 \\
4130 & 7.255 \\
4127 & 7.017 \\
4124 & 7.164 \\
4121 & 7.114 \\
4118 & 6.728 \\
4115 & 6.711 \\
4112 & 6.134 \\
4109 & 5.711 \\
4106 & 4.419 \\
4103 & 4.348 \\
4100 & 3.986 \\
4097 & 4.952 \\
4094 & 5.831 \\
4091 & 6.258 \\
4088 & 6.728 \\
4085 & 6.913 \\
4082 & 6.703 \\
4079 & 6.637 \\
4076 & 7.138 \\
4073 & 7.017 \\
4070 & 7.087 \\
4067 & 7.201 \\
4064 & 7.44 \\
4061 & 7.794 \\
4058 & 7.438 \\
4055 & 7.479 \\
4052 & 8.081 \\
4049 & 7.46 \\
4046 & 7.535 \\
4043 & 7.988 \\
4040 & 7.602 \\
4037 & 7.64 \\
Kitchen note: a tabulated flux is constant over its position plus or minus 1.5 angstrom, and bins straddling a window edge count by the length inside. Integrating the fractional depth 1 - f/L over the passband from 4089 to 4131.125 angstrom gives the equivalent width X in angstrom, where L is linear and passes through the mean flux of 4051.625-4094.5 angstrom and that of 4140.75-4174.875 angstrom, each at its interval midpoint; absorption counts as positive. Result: 7.3 angstrom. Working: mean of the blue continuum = 7.05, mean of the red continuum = 7.45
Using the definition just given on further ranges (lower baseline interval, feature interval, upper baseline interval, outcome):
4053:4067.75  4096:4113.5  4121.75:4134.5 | 5.60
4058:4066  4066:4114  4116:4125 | 8.11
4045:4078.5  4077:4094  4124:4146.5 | 1.83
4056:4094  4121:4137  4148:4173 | 0.18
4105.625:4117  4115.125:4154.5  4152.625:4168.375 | -3.89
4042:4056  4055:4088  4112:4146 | 1.83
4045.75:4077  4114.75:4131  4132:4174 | 0.94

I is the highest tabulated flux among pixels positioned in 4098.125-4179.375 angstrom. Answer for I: 7.844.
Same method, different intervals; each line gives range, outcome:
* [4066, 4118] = 7.201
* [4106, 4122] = 7.114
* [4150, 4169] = 7.832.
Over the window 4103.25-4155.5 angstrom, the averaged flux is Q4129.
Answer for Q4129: 6.87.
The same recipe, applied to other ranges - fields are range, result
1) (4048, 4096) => 7.05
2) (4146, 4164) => 7.55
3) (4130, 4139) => 7.32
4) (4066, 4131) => 6.31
